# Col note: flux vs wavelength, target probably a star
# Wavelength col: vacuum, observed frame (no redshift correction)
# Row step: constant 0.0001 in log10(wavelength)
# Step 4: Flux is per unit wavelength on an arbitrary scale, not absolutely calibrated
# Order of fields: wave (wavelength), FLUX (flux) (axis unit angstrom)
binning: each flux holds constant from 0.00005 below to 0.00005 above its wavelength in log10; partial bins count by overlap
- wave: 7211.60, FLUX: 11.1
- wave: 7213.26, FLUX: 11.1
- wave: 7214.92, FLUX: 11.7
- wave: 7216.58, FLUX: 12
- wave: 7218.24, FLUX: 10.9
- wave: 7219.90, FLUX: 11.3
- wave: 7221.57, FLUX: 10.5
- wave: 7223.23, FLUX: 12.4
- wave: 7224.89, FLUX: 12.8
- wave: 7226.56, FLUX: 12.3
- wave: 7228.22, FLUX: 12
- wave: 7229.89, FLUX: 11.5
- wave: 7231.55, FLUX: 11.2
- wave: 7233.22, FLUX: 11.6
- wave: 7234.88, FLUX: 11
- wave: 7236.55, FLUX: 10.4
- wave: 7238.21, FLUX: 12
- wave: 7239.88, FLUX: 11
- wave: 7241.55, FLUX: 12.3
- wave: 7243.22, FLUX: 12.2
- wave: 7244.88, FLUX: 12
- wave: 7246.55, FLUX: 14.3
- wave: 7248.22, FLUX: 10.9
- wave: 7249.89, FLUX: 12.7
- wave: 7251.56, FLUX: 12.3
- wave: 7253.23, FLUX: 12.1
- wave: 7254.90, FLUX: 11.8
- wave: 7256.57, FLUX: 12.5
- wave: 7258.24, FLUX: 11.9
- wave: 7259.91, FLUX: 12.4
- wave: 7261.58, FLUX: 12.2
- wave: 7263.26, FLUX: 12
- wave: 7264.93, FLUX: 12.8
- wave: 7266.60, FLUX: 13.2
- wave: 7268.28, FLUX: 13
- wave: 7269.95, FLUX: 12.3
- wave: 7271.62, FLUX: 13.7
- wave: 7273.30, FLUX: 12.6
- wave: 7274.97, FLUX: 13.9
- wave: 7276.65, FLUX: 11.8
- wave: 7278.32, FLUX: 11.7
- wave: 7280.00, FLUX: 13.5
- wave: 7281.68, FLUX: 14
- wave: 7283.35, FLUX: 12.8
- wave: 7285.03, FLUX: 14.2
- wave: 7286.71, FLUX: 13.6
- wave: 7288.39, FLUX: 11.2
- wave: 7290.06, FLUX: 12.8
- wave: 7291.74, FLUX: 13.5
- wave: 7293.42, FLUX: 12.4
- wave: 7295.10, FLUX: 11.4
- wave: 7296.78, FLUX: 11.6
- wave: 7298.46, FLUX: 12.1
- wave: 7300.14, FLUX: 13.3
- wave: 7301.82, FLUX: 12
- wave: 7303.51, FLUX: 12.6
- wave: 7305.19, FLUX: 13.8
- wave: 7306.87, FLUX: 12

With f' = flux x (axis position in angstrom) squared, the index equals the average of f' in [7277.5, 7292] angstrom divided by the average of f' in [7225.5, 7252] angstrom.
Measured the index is 1.1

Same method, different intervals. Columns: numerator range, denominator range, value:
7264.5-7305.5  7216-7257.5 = 1.09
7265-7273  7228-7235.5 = 1.15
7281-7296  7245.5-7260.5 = 1.05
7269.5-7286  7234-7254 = 1.11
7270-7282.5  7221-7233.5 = 1.11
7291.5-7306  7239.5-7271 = 1.02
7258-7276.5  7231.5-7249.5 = 1.09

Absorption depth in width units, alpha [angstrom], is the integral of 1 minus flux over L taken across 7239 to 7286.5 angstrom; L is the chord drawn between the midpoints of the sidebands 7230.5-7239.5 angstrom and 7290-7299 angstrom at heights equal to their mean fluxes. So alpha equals -3.5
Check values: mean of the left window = 11.2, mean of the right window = 12.3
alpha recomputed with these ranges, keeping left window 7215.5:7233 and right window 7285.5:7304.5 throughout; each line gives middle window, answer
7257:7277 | -0.85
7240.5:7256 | -0.43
